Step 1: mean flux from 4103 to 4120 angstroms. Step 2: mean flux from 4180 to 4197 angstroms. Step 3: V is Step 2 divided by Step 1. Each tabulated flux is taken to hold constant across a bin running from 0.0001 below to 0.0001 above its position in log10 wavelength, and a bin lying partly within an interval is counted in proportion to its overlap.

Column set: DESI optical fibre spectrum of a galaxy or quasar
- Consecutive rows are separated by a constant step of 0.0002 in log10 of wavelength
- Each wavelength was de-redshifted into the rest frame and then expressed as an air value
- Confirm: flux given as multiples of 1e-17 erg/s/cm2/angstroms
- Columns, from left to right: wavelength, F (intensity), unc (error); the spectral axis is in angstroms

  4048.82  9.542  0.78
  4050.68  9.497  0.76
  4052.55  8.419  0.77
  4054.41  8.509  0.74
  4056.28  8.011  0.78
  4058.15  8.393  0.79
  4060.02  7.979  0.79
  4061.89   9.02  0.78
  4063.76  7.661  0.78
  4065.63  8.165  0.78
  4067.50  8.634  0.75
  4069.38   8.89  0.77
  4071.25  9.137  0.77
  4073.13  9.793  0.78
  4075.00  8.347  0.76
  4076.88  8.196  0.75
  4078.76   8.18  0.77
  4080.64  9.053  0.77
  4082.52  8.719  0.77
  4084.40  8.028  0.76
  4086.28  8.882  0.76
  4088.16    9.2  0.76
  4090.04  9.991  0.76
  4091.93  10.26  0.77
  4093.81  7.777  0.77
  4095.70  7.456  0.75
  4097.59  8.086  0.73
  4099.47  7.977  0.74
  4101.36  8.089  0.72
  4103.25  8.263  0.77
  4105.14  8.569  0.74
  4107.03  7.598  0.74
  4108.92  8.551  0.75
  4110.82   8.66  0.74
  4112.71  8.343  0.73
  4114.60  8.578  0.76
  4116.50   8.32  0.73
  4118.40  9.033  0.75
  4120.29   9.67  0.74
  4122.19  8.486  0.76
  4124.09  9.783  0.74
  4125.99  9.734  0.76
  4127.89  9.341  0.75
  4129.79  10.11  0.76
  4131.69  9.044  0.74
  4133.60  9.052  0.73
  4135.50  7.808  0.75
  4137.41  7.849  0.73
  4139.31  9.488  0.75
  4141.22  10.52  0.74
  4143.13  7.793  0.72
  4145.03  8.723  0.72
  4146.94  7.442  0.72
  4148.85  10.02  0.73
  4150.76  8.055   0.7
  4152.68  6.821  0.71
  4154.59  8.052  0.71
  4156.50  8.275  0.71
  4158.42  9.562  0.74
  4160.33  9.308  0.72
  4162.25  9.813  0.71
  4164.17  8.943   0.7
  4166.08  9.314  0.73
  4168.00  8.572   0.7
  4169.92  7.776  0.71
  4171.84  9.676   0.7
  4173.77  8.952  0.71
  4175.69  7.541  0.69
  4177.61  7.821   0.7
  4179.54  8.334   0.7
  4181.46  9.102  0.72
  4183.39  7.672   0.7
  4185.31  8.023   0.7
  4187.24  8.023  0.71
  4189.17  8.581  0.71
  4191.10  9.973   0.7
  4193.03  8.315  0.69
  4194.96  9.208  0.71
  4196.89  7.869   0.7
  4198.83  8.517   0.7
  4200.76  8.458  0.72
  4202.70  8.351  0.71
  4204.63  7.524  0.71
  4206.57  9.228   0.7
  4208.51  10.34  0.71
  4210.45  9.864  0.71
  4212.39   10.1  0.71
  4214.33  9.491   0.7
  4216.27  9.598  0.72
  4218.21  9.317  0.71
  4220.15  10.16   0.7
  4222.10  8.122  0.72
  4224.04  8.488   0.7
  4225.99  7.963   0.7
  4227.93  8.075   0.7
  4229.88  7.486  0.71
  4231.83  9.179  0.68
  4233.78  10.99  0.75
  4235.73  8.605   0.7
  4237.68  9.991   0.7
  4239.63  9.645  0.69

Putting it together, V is 1.0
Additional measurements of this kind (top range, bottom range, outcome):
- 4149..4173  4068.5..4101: 1.00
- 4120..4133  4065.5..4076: 1.06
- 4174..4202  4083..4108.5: 0.99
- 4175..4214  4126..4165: 0.98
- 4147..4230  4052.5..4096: 1.01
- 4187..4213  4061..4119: 1.04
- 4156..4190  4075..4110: 1.02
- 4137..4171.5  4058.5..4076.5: 1.01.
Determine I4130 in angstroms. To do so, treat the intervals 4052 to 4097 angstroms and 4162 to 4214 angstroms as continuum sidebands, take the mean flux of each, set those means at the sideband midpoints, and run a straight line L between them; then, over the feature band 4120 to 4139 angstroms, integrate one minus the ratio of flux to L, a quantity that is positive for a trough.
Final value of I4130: -0.9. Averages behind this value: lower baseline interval 8.61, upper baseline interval 8.73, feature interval 9.08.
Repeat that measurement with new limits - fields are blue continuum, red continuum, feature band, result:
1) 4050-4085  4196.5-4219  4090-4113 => 0.8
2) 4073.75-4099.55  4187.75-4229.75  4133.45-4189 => 1.4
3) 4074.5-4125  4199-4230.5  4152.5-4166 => -0.1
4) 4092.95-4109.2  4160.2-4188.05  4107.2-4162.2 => -3.5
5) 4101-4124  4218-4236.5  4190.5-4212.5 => -0.4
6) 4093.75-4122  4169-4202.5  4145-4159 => 0.2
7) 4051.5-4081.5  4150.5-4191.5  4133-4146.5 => -0.2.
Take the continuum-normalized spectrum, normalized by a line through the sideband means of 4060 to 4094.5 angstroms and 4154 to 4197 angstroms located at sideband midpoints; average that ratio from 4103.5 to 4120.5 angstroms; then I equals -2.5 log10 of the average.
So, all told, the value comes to 0.02 mag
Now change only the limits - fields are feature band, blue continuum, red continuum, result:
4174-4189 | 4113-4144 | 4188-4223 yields 0.11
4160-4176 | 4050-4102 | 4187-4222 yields 0.00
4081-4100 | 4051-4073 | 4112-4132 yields 0.02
